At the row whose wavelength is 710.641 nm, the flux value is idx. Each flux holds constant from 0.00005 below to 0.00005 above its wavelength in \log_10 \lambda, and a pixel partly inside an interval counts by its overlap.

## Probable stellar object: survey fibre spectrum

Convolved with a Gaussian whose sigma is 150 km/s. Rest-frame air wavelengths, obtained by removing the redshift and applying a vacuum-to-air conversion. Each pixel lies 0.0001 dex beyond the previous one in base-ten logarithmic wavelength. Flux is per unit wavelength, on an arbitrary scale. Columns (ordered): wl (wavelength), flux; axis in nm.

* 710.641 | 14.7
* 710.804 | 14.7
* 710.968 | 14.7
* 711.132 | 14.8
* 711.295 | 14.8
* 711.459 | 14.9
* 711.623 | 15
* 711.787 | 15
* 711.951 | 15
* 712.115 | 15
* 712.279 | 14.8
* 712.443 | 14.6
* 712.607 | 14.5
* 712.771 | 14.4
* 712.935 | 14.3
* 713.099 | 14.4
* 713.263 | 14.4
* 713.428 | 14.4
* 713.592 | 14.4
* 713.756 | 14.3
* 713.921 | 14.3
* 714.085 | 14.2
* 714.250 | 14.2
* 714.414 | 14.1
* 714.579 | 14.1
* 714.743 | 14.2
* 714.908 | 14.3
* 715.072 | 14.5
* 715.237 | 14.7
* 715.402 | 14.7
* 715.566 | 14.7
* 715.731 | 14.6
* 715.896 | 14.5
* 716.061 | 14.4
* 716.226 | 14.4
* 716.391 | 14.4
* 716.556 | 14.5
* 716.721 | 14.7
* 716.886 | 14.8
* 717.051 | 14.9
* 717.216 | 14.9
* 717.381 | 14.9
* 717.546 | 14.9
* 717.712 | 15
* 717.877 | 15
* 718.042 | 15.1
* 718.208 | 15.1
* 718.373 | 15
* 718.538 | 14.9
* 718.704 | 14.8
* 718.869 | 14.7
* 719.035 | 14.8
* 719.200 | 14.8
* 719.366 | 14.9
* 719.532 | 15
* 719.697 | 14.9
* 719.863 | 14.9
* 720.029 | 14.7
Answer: 14.7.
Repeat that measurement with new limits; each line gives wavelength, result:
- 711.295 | 14.8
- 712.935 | 14.3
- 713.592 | 14.4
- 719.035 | 14.8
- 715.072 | 14.5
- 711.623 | 15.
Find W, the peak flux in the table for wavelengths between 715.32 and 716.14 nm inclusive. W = 14.7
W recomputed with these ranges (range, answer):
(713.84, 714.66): 14.3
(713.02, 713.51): 14.4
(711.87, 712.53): 15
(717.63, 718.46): 15.1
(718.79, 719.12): 14.8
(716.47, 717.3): 14.9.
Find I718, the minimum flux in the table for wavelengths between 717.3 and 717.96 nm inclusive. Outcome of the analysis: 14.9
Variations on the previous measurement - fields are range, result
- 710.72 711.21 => 14.7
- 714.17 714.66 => 14.1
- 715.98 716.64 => 14.4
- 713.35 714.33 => 14.2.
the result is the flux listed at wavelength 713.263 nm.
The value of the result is 14.4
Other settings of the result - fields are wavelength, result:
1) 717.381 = 14.9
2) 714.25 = 14.2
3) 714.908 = 14.3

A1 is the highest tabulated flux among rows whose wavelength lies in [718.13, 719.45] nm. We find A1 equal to 15.1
